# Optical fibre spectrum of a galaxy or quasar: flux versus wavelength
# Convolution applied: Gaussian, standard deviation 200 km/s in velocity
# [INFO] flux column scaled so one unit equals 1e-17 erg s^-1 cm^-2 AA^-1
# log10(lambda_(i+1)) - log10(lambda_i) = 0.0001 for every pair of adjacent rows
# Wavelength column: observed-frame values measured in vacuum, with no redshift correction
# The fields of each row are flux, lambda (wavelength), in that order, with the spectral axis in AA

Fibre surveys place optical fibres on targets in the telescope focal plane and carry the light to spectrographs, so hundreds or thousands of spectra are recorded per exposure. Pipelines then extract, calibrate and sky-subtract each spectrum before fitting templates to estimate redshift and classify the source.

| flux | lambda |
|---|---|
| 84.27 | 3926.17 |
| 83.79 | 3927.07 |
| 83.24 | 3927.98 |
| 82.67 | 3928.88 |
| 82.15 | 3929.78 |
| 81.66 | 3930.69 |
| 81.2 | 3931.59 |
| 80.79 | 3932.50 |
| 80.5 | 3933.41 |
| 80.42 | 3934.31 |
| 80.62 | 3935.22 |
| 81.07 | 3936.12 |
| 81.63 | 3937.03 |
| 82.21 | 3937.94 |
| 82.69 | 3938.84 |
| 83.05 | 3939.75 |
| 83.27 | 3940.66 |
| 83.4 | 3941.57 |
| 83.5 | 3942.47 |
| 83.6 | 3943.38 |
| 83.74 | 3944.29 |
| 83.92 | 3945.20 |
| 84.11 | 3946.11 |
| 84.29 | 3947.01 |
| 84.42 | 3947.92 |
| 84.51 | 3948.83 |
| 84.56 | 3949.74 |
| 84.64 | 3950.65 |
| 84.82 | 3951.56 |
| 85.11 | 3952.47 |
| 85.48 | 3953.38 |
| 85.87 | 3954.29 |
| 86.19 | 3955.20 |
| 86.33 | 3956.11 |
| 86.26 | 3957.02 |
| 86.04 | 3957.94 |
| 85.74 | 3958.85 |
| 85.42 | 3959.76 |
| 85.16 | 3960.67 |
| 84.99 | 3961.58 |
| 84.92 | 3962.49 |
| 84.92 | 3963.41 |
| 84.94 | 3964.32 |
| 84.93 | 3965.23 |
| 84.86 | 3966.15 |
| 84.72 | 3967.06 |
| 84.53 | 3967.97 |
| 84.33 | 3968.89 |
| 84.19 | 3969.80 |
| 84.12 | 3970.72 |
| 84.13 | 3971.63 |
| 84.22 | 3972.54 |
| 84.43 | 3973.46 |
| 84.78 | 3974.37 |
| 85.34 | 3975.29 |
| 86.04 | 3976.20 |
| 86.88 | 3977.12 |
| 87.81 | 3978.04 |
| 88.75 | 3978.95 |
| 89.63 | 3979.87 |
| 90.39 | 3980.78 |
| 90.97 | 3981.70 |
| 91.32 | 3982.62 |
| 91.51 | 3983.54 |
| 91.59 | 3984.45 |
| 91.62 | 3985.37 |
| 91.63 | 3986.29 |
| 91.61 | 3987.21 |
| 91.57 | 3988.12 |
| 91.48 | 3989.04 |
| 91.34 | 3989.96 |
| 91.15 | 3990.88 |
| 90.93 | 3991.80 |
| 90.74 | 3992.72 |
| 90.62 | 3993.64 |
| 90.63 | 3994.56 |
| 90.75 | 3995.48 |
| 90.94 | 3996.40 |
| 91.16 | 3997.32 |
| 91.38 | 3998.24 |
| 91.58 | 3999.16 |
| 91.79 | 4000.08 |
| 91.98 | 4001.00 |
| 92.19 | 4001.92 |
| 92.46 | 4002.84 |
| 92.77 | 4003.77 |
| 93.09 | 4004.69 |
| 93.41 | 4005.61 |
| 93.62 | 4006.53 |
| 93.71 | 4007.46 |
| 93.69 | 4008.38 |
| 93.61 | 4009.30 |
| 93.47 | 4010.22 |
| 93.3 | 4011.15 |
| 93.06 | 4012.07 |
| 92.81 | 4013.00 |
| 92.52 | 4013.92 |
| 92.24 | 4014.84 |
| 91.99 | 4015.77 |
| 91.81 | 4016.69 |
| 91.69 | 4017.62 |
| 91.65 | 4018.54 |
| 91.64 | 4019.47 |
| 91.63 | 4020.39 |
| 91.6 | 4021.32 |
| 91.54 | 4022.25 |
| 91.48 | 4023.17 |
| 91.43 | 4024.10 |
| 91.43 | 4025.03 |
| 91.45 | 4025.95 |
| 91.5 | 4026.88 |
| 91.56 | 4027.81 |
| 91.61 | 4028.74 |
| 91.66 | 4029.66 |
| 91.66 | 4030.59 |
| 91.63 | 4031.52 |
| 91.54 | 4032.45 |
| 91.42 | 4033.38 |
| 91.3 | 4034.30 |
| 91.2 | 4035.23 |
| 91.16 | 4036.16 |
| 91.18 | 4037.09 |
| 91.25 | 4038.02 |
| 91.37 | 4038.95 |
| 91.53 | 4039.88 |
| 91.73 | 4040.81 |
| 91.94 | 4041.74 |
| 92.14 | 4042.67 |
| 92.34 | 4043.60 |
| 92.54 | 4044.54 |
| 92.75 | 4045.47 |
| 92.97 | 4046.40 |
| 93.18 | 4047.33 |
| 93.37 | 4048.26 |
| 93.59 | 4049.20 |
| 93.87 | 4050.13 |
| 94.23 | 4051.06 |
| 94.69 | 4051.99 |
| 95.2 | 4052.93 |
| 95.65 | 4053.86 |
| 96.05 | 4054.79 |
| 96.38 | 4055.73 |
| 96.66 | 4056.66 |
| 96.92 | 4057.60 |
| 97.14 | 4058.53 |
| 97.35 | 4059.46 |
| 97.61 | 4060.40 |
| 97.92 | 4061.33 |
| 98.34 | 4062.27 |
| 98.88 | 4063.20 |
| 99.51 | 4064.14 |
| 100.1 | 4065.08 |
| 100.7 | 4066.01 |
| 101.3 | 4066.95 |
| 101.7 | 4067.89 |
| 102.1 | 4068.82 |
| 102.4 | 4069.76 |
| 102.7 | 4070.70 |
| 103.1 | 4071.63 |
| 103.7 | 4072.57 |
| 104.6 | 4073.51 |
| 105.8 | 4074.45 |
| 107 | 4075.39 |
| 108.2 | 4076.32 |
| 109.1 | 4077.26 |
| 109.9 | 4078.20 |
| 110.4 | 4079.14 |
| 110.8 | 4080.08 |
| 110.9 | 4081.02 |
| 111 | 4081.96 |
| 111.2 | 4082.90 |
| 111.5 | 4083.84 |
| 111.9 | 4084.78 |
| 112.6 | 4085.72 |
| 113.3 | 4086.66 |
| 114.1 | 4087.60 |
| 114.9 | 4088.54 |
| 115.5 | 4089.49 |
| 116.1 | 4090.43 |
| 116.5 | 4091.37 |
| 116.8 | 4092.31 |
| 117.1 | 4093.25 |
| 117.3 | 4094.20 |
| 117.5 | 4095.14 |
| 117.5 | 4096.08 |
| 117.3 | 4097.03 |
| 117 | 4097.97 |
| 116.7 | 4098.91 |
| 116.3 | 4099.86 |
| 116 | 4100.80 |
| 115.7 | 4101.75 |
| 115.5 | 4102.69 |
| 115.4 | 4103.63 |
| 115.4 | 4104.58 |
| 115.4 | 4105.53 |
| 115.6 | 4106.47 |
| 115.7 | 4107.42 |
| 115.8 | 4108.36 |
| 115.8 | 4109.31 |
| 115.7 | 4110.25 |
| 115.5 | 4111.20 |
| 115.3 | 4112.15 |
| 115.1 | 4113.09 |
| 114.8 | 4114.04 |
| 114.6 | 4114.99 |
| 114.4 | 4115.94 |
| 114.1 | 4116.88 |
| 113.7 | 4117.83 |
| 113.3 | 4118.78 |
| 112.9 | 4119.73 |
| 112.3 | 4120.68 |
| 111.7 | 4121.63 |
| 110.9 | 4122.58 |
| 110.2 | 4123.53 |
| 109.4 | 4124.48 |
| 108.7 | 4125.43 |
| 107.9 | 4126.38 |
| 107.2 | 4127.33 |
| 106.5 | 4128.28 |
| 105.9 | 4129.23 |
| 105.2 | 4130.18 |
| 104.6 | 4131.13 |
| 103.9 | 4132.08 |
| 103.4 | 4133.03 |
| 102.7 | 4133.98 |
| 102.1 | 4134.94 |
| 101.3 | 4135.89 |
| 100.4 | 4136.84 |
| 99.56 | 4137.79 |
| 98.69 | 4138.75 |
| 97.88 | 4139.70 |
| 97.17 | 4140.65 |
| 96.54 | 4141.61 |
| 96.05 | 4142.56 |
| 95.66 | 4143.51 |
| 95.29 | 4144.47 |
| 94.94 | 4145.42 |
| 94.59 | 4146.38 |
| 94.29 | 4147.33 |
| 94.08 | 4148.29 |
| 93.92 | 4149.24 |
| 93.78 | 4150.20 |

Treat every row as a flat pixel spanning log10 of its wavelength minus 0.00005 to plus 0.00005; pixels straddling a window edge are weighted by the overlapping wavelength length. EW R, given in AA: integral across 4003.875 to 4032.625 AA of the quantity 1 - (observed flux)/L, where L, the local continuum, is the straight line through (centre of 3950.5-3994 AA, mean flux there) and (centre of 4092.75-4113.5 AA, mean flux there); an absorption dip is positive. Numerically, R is 1.52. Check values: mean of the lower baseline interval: 87.3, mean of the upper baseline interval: 116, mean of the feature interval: 92.2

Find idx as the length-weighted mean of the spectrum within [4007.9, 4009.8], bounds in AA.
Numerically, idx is 94.1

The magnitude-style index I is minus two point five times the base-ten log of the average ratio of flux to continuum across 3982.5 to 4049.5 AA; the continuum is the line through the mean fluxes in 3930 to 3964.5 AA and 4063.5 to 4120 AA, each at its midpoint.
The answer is 0.06 mag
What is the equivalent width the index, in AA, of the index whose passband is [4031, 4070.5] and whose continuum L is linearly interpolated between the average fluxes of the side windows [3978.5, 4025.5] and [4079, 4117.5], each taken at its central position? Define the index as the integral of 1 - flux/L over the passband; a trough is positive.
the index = 3.2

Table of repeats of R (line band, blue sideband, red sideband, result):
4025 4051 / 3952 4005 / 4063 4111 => 2.3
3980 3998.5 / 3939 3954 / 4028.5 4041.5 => -0.7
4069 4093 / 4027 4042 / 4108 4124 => -1.3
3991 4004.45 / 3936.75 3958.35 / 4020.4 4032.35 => -0.4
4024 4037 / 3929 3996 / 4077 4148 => 0.7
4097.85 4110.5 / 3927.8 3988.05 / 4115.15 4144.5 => -1.7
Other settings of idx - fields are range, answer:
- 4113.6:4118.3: 114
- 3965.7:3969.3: 84.6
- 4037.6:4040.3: 91.4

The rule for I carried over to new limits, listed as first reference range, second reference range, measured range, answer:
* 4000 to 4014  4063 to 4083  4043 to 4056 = 0.08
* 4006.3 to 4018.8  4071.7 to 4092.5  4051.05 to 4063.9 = 0.08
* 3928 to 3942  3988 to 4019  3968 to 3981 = 0.02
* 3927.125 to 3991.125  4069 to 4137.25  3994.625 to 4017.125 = 0.02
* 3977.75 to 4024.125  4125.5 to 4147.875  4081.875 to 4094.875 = -0.17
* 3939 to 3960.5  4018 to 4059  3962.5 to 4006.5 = -0.02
